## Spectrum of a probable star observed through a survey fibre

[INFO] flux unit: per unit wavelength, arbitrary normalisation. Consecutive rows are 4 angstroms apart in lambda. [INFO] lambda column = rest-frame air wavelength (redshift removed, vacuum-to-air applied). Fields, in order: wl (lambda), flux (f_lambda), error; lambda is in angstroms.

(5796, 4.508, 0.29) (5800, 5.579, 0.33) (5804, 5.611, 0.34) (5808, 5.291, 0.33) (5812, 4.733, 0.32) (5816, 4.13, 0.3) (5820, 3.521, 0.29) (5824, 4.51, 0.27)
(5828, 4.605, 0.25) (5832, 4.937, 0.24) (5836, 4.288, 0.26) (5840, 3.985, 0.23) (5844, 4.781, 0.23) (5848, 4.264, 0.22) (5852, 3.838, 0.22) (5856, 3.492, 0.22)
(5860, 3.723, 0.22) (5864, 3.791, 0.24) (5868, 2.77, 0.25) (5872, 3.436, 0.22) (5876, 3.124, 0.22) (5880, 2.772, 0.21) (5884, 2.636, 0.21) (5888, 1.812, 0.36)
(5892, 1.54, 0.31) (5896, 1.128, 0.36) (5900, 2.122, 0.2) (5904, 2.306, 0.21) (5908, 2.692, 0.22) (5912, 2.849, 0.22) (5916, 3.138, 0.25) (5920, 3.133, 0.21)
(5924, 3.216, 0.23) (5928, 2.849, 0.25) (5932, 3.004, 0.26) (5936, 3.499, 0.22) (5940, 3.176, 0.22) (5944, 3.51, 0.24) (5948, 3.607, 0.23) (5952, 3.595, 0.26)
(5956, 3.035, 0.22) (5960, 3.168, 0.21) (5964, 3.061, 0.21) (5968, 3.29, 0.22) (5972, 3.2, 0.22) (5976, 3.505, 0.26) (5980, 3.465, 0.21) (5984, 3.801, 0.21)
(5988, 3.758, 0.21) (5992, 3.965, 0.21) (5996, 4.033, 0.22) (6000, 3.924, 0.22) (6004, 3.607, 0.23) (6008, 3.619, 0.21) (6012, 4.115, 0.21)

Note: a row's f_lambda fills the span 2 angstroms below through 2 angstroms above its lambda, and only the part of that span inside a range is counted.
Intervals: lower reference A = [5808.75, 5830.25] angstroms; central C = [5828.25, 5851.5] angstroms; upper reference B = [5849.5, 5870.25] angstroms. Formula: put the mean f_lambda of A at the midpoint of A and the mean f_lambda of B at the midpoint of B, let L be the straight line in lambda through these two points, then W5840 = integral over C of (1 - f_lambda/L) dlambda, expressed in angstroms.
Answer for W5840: -2.8 angstroms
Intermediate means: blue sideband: 4.36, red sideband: 3.54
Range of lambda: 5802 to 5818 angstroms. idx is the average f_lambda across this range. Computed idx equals 4.94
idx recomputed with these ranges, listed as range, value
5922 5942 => 3.15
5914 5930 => 3.08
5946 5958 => 3.41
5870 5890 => 2.76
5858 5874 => 3.43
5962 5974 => 3.18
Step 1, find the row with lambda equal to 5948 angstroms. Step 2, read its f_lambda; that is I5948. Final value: 3.607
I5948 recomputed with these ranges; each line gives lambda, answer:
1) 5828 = 4.605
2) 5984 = 3.801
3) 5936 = 3.499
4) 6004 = 3.607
